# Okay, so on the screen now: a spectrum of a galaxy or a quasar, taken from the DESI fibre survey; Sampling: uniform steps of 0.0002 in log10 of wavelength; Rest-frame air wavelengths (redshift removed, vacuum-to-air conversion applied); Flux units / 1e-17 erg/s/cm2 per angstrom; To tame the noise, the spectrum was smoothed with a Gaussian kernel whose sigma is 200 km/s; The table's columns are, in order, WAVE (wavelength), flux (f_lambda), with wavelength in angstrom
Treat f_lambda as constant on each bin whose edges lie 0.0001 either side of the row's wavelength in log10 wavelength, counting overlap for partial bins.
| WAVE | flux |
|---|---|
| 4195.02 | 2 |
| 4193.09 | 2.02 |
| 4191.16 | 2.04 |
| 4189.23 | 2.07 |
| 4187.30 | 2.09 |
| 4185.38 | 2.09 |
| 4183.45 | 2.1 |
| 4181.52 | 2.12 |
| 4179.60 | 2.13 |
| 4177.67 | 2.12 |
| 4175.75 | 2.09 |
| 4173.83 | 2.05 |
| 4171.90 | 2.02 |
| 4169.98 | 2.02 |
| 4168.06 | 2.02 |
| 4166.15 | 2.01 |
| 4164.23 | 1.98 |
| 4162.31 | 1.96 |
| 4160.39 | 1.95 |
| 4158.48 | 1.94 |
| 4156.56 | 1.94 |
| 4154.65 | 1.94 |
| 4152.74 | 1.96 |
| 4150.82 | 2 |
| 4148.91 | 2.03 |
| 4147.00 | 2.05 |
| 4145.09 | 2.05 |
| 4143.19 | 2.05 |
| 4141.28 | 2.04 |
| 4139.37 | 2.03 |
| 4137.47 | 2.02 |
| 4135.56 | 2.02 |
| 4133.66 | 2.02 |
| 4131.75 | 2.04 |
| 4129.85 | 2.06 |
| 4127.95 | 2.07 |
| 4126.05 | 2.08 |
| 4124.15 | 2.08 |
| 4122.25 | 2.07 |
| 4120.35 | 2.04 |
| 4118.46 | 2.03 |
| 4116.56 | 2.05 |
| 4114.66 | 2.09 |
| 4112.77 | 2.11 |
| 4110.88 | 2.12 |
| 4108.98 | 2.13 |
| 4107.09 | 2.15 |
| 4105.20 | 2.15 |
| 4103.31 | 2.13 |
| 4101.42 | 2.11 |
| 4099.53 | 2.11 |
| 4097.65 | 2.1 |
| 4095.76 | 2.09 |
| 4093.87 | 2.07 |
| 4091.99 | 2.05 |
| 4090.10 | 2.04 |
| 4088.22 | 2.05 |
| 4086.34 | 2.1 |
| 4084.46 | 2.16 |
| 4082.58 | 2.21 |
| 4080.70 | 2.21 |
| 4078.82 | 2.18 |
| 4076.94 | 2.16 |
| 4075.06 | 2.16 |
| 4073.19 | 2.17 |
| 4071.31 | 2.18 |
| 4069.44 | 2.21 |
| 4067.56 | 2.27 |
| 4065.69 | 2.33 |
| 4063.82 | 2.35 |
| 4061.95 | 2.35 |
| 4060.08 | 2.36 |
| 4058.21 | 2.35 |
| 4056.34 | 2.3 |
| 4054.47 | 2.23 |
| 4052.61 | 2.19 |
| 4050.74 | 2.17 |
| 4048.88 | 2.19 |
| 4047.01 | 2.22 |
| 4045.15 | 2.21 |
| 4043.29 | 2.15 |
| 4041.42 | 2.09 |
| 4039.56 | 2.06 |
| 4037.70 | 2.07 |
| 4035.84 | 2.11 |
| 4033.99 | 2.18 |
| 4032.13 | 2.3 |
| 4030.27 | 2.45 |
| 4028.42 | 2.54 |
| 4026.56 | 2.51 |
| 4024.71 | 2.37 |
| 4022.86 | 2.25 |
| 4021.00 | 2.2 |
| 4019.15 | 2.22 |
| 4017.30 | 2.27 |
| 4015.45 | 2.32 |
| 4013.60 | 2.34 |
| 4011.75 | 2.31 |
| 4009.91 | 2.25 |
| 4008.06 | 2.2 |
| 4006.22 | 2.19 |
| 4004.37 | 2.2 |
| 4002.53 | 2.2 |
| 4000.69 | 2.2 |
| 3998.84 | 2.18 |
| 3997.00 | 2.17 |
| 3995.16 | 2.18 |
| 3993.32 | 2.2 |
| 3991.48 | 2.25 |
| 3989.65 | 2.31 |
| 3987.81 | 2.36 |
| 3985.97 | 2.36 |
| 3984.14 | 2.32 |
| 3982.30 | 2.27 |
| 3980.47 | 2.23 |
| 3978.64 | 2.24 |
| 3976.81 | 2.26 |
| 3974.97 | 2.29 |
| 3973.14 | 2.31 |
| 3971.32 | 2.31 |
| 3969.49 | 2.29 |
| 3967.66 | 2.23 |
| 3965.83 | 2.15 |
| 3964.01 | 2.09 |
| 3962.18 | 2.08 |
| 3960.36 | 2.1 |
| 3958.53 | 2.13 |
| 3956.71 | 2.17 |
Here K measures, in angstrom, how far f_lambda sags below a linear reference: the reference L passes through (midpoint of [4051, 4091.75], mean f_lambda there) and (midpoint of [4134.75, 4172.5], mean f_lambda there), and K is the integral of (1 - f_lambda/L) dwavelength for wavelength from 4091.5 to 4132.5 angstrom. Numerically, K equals 0.4 angstrom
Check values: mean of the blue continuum 2.21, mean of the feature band 2.09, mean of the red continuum 2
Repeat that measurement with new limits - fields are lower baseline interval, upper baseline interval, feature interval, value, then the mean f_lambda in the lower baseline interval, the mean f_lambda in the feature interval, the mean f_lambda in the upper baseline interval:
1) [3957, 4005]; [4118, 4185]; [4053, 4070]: -1.34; 2.23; 2.3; 2.03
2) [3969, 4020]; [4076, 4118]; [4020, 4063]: -1.21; 2.26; 2.25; 2.12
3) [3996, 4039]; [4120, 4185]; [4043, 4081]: -0.90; 2.26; 2.24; 2.03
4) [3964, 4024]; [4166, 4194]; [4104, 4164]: 2.07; 2.25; 2.04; 2.07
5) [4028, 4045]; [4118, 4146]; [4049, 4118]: -1.36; 2.21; 2.17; 2.05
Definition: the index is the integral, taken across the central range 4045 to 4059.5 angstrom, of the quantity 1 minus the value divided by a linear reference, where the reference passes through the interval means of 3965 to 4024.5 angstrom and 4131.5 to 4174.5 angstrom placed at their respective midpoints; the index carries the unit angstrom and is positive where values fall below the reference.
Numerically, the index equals -0.5 angstrom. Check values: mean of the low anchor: 2.25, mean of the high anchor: 2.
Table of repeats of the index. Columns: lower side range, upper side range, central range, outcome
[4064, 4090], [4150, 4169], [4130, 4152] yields -0.2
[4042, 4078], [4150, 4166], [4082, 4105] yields 0.4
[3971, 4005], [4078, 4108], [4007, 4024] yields -0.3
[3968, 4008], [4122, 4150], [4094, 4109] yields -0.2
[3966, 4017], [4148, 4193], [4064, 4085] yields -0.6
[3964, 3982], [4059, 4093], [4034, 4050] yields 0.5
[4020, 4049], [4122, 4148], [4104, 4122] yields 0.0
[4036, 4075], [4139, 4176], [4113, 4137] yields 0.2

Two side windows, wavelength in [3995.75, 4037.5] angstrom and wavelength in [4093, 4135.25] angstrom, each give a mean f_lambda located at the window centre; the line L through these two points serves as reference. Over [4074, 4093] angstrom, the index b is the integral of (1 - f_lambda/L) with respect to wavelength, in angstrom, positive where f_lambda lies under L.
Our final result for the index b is 0.1 angstrom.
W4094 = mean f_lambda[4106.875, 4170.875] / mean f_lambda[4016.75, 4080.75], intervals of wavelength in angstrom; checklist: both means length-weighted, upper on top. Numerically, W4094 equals 0.91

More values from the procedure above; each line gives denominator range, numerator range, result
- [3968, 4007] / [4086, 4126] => 0.93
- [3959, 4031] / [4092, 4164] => 0.91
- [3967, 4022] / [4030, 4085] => 0.98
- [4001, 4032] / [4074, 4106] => 0.92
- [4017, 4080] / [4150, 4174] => 0.88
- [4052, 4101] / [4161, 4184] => 0.94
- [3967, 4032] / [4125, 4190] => 0.89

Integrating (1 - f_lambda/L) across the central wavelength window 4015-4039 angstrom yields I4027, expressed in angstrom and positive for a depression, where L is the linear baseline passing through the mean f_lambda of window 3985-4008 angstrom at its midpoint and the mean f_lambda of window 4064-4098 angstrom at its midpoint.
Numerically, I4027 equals -0.9 angstrom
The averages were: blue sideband 2.23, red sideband 2.16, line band 2.29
